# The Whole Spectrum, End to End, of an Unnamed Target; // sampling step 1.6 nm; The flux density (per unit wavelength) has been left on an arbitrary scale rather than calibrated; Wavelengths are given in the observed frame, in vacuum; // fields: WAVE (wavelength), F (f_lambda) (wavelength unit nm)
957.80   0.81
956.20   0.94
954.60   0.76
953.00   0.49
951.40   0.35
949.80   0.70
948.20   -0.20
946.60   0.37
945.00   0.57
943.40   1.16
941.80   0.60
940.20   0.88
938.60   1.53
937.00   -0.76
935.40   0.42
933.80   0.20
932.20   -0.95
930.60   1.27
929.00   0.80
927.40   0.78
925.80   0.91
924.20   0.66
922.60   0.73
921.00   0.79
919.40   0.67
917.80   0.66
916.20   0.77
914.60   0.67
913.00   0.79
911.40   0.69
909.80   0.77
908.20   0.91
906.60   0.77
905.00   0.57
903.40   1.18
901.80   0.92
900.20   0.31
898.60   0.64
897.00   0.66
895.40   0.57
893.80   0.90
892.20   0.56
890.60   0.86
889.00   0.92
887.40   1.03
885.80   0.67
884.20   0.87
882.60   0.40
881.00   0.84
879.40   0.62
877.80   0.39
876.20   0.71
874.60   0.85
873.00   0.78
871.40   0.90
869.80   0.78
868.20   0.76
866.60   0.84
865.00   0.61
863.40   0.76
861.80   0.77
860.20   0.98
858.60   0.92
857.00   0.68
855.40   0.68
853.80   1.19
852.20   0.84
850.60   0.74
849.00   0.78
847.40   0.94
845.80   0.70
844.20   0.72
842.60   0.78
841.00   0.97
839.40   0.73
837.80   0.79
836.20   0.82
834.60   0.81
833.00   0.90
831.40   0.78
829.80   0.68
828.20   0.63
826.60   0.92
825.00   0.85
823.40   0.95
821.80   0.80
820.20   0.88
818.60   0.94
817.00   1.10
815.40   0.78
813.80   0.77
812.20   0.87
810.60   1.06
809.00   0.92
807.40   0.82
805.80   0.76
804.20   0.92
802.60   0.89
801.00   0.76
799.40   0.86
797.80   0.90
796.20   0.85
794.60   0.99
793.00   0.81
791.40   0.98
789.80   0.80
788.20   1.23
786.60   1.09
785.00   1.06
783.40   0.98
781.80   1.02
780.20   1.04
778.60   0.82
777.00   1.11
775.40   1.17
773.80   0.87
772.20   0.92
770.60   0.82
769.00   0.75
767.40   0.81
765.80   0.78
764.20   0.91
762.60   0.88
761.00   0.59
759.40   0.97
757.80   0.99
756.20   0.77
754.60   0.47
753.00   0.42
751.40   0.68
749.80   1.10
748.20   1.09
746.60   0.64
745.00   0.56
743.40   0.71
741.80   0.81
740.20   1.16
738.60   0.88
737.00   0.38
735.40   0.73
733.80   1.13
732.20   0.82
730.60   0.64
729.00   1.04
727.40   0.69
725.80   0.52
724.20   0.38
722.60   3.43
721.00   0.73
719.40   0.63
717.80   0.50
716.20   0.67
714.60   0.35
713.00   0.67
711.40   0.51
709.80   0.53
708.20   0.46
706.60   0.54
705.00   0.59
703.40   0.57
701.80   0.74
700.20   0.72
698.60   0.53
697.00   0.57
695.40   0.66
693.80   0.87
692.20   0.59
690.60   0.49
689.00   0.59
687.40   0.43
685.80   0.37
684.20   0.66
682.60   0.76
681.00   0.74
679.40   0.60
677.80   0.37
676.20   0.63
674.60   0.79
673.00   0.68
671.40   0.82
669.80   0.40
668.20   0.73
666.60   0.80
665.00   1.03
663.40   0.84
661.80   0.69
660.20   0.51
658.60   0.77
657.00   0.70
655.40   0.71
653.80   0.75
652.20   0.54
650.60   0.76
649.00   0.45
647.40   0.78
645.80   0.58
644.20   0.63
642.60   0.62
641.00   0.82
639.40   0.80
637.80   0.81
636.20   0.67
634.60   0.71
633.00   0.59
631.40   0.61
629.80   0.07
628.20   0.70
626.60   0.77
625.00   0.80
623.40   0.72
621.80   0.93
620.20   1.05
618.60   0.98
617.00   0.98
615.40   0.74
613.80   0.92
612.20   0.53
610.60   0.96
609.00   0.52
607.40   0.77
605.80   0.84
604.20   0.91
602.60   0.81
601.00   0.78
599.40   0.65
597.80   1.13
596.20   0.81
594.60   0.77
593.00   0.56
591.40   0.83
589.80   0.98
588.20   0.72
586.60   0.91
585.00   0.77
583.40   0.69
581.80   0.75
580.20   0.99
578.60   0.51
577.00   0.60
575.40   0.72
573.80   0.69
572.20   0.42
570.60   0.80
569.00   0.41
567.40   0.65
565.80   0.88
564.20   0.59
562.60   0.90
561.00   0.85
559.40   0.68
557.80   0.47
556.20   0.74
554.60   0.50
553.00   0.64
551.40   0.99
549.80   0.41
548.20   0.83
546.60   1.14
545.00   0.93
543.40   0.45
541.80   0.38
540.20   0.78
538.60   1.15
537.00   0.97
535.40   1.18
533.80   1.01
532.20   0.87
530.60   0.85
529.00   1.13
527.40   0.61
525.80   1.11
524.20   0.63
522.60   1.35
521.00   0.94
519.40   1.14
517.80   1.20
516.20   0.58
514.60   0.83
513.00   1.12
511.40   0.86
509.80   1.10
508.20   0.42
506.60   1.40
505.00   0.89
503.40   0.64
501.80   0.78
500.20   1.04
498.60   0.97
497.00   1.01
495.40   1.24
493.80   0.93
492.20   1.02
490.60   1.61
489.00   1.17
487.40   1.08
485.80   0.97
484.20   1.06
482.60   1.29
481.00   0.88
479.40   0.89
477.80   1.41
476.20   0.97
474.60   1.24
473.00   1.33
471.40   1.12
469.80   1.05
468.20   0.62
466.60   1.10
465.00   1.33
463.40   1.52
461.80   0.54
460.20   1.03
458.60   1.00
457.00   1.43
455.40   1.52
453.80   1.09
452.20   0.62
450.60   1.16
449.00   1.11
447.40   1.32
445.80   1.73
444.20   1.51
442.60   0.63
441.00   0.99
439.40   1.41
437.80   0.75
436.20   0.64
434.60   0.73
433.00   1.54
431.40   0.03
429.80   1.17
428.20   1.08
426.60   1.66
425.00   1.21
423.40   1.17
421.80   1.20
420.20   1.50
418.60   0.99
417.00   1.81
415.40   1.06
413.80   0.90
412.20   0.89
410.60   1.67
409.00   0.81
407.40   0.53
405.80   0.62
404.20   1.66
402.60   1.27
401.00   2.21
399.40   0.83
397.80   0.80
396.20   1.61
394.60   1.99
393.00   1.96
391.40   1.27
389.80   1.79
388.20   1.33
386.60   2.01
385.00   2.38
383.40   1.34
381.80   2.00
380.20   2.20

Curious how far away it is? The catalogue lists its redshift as 0.939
